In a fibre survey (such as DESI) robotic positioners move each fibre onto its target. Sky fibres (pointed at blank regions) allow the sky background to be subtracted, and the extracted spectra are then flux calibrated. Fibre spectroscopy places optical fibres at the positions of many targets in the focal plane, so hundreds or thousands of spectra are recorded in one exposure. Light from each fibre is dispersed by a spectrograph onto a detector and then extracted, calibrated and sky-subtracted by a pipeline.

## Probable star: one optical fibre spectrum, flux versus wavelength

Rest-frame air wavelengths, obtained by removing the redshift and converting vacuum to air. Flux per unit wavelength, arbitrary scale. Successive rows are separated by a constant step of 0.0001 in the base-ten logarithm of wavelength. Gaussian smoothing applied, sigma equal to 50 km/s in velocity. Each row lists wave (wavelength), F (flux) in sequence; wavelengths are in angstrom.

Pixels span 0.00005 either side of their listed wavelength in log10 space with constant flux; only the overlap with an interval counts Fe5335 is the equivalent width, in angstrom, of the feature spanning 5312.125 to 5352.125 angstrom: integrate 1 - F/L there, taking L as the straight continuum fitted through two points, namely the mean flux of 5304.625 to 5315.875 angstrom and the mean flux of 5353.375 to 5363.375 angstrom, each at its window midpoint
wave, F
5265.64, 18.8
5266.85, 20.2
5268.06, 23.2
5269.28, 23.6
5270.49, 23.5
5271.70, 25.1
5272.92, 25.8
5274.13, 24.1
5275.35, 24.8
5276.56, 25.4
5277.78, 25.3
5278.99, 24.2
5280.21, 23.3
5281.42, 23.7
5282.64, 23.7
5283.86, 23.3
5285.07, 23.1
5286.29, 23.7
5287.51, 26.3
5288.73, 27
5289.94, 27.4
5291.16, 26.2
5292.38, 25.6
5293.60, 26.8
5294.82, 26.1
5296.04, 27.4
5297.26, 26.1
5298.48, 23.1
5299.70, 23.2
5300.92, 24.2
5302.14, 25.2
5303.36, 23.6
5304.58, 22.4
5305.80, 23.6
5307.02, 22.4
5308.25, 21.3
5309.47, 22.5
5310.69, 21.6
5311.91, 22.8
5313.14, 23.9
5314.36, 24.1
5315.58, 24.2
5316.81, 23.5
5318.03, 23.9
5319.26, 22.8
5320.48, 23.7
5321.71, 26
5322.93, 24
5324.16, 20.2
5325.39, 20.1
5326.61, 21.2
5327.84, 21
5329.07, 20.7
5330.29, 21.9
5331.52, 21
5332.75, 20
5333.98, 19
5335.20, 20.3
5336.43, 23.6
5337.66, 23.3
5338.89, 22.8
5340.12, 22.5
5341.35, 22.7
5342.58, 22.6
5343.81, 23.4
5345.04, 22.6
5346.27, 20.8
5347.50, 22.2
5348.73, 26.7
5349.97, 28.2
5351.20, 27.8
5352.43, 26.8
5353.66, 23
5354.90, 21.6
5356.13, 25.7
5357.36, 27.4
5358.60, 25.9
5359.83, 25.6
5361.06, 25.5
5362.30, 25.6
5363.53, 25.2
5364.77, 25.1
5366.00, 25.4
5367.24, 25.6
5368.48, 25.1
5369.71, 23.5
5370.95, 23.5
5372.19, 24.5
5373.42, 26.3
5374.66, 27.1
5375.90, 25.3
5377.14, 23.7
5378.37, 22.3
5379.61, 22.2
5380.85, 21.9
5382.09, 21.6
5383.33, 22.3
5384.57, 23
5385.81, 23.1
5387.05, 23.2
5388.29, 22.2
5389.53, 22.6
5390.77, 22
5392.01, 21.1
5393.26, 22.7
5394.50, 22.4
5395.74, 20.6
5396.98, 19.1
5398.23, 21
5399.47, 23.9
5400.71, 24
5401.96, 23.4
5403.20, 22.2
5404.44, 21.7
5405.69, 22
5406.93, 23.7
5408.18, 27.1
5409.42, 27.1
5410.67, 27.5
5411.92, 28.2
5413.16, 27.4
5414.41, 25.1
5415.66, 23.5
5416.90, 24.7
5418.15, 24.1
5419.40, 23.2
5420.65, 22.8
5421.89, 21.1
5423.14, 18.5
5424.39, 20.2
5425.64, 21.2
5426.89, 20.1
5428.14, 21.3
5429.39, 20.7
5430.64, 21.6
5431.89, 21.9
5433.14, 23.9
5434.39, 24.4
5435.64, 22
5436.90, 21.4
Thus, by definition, 1.7 angstrom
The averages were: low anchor 22.9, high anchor 25.1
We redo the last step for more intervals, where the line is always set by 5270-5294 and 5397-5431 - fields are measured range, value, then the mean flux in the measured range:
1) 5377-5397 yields 1.2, 22.2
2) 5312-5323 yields 0.2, 24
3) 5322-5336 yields 1.9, 21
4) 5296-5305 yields 0.1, 24.3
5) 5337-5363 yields -0.4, 24.4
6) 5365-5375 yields -0.6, 25.1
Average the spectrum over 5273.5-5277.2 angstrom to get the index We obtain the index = 24.8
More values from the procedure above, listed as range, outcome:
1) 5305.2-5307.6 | 23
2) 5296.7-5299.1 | 24.6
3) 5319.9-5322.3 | 24.8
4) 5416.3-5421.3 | 23.7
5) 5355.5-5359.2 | 26.3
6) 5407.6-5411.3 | 27.2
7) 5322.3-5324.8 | 22.1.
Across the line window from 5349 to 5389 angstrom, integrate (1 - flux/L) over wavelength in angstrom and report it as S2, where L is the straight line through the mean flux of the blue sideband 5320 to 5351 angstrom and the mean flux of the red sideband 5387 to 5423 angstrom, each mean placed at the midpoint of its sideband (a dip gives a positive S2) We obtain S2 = -2.9 angstrom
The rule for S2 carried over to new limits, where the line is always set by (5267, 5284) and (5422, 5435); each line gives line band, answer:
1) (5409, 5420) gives -2.0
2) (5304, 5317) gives 0.3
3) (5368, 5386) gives -1.1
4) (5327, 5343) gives 1.0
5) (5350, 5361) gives -1.4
